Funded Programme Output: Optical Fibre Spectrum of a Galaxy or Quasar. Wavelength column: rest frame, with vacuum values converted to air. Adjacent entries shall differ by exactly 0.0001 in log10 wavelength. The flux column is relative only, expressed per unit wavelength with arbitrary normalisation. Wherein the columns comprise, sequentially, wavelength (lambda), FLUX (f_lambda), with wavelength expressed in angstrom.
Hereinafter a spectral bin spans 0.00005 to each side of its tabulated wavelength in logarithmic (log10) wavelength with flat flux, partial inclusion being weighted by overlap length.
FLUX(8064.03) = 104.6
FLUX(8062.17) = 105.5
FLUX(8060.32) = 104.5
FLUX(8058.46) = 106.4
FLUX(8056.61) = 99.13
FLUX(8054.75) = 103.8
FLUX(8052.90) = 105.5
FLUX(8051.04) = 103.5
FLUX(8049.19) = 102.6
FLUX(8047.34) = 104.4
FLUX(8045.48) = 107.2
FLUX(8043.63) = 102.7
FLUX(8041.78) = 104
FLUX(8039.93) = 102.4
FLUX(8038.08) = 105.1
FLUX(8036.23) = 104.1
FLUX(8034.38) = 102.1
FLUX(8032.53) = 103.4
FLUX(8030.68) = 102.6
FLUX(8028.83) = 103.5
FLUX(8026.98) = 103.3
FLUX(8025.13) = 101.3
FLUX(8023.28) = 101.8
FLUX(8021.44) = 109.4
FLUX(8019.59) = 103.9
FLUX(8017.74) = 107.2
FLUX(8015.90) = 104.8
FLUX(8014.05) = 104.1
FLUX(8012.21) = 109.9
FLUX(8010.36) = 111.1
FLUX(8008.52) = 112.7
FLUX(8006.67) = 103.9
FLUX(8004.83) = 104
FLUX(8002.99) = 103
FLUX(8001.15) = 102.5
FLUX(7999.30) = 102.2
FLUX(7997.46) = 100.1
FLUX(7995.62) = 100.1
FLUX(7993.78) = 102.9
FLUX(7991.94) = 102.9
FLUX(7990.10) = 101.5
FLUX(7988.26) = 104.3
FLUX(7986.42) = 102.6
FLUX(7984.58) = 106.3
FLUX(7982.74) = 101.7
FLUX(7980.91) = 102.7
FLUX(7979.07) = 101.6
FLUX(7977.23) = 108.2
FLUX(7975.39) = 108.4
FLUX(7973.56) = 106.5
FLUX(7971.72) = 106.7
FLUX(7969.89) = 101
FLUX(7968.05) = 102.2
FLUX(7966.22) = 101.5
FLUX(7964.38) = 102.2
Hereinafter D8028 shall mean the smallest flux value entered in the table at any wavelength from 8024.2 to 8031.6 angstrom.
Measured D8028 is 101.3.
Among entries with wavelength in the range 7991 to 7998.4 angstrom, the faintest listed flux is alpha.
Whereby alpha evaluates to 100.1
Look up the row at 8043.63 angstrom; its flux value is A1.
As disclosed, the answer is 102.7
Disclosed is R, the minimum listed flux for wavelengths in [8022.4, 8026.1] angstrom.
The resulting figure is 101.3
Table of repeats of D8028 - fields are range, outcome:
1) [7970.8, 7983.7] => 101.6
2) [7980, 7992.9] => 101.5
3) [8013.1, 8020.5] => 103.9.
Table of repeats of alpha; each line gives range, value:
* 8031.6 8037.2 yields 102.1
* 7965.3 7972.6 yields 101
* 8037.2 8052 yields 102.4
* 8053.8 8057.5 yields 99.13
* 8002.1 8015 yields 103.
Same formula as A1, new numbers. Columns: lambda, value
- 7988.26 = 104.3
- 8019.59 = 103.9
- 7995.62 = 100.1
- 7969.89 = 101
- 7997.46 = 100.1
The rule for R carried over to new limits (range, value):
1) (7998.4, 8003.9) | 102.2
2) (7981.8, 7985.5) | 101.7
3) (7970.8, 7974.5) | 106.5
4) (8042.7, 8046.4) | 102.7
